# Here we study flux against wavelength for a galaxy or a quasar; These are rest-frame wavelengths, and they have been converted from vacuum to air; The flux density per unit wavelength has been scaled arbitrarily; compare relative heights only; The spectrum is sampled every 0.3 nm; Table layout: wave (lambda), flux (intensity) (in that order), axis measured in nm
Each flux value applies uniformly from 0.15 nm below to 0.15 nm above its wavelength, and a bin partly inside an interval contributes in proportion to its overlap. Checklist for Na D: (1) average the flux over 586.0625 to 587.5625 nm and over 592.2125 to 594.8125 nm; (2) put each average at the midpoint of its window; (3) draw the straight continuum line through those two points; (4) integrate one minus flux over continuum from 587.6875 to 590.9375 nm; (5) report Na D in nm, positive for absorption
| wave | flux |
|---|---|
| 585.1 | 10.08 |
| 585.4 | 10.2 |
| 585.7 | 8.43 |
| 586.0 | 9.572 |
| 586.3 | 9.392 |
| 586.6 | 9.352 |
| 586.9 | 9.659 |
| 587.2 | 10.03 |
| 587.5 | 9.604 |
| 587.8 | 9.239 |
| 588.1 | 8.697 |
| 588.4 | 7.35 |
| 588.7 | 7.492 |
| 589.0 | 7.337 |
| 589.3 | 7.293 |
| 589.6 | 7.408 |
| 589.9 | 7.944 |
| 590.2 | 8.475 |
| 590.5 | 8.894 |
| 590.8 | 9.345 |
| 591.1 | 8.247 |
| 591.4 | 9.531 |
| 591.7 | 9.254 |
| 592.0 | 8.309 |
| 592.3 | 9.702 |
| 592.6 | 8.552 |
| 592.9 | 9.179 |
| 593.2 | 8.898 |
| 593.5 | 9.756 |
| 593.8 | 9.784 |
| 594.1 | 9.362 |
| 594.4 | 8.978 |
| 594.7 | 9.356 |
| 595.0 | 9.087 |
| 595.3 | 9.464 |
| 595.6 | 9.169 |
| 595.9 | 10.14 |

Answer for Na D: 0.47 nm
